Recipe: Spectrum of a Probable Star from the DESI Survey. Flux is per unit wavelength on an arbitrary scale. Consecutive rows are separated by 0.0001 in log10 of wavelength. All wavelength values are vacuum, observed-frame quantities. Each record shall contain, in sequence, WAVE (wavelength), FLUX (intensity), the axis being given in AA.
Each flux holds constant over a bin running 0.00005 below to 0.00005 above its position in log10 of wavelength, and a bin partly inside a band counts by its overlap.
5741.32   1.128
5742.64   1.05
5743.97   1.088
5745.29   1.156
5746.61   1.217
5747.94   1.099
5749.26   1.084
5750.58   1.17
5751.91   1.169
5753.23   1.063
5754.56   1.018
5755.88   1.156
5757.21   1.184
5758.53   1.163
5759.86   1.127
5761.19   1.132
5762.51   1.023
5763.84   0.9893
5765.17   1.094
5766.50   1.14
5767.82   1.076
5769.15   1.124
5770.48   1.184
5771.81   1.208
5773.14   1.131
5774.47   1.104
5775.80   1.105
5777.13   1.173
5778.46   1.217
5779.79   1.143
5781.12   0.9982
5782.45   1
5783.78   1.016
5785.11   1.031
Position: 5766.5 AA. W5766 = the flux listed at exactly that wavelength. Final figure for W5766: 1.14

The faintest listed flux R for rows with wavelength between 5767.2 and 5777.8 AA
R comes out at 1.076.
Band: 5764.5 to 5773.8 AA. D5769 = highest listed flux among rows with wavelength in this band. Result 1.208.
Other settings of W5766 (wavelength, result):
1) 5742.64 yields 1.05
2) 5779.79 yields 1.143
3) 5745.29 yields 1.156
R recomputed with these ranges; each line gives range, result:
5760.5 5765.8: 0.9893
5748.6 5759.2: 1.018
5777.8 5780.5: 1.143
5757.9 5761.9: 1.127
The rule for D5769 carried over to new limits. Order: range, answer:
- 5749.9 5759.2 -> 1.184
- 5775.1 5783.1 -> 1.217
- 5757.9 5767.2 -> 1.163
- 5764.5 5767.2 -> 1.14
